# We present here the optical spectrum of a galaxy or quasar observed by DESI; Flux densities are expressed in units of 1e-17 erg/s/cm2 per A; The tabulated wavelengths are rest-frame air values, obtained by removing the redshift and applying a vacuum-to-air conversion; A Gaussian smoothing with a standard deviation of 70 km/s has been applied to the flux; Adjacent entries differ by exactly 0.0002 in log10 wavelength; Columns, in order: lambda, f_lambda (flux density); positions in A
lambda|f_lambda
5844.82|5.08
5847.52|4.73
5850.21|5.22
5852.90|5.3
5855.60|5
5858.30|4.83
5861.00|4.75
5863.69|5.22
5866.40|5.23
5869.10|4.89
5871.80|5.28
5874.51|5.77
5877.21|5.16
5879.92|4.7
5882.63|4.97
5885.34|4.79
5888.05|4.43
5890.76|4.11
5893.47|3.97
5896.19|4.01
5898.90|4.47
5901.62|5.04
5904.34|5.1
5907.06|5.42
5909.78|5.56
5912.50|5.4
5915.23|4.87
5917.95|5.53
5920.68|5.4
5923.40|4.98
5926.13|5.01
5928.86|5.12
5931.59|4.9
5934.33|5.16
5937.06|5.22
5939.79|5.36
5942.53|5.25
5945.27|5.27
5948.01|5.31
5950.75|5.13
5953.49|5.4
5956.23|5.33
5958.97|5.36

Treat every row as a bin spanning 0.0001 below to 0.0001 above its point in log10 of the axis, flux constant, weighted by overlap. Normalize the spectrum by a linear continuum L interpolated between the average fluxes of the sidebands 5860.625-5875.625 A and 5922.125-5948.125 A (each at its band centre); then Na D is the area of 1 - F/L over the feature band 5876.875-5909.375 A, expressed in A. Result 3.10 A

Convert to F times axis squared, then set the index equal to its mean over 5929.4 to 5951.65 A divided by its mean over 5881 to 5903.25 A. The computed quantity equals 1.2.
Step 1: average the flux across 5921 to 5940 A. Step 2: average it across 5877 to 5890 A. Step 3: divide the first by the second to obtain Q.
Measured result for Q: 1.1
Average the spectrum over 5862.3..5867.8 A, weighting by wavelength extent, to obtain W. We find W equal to 5.22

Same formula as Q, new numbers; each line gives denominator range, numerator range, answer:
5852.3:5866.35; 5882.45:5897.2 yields 0.86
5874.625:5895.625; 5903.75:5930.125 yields 1.13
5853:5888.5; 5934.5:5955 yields 1.05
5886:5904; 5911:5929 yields 1.18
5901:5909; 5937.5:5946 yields 1.01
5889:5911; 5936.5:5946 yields 1.12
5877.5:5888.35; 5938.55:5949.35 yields 1.10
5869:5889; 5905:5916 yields 1.06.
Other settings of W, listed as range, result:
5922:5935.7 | 5.04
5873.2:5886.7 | 5.08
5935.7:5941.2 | 5.29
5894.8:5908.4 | 4.8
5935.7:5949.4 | 5.28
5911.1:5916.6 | 5.14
